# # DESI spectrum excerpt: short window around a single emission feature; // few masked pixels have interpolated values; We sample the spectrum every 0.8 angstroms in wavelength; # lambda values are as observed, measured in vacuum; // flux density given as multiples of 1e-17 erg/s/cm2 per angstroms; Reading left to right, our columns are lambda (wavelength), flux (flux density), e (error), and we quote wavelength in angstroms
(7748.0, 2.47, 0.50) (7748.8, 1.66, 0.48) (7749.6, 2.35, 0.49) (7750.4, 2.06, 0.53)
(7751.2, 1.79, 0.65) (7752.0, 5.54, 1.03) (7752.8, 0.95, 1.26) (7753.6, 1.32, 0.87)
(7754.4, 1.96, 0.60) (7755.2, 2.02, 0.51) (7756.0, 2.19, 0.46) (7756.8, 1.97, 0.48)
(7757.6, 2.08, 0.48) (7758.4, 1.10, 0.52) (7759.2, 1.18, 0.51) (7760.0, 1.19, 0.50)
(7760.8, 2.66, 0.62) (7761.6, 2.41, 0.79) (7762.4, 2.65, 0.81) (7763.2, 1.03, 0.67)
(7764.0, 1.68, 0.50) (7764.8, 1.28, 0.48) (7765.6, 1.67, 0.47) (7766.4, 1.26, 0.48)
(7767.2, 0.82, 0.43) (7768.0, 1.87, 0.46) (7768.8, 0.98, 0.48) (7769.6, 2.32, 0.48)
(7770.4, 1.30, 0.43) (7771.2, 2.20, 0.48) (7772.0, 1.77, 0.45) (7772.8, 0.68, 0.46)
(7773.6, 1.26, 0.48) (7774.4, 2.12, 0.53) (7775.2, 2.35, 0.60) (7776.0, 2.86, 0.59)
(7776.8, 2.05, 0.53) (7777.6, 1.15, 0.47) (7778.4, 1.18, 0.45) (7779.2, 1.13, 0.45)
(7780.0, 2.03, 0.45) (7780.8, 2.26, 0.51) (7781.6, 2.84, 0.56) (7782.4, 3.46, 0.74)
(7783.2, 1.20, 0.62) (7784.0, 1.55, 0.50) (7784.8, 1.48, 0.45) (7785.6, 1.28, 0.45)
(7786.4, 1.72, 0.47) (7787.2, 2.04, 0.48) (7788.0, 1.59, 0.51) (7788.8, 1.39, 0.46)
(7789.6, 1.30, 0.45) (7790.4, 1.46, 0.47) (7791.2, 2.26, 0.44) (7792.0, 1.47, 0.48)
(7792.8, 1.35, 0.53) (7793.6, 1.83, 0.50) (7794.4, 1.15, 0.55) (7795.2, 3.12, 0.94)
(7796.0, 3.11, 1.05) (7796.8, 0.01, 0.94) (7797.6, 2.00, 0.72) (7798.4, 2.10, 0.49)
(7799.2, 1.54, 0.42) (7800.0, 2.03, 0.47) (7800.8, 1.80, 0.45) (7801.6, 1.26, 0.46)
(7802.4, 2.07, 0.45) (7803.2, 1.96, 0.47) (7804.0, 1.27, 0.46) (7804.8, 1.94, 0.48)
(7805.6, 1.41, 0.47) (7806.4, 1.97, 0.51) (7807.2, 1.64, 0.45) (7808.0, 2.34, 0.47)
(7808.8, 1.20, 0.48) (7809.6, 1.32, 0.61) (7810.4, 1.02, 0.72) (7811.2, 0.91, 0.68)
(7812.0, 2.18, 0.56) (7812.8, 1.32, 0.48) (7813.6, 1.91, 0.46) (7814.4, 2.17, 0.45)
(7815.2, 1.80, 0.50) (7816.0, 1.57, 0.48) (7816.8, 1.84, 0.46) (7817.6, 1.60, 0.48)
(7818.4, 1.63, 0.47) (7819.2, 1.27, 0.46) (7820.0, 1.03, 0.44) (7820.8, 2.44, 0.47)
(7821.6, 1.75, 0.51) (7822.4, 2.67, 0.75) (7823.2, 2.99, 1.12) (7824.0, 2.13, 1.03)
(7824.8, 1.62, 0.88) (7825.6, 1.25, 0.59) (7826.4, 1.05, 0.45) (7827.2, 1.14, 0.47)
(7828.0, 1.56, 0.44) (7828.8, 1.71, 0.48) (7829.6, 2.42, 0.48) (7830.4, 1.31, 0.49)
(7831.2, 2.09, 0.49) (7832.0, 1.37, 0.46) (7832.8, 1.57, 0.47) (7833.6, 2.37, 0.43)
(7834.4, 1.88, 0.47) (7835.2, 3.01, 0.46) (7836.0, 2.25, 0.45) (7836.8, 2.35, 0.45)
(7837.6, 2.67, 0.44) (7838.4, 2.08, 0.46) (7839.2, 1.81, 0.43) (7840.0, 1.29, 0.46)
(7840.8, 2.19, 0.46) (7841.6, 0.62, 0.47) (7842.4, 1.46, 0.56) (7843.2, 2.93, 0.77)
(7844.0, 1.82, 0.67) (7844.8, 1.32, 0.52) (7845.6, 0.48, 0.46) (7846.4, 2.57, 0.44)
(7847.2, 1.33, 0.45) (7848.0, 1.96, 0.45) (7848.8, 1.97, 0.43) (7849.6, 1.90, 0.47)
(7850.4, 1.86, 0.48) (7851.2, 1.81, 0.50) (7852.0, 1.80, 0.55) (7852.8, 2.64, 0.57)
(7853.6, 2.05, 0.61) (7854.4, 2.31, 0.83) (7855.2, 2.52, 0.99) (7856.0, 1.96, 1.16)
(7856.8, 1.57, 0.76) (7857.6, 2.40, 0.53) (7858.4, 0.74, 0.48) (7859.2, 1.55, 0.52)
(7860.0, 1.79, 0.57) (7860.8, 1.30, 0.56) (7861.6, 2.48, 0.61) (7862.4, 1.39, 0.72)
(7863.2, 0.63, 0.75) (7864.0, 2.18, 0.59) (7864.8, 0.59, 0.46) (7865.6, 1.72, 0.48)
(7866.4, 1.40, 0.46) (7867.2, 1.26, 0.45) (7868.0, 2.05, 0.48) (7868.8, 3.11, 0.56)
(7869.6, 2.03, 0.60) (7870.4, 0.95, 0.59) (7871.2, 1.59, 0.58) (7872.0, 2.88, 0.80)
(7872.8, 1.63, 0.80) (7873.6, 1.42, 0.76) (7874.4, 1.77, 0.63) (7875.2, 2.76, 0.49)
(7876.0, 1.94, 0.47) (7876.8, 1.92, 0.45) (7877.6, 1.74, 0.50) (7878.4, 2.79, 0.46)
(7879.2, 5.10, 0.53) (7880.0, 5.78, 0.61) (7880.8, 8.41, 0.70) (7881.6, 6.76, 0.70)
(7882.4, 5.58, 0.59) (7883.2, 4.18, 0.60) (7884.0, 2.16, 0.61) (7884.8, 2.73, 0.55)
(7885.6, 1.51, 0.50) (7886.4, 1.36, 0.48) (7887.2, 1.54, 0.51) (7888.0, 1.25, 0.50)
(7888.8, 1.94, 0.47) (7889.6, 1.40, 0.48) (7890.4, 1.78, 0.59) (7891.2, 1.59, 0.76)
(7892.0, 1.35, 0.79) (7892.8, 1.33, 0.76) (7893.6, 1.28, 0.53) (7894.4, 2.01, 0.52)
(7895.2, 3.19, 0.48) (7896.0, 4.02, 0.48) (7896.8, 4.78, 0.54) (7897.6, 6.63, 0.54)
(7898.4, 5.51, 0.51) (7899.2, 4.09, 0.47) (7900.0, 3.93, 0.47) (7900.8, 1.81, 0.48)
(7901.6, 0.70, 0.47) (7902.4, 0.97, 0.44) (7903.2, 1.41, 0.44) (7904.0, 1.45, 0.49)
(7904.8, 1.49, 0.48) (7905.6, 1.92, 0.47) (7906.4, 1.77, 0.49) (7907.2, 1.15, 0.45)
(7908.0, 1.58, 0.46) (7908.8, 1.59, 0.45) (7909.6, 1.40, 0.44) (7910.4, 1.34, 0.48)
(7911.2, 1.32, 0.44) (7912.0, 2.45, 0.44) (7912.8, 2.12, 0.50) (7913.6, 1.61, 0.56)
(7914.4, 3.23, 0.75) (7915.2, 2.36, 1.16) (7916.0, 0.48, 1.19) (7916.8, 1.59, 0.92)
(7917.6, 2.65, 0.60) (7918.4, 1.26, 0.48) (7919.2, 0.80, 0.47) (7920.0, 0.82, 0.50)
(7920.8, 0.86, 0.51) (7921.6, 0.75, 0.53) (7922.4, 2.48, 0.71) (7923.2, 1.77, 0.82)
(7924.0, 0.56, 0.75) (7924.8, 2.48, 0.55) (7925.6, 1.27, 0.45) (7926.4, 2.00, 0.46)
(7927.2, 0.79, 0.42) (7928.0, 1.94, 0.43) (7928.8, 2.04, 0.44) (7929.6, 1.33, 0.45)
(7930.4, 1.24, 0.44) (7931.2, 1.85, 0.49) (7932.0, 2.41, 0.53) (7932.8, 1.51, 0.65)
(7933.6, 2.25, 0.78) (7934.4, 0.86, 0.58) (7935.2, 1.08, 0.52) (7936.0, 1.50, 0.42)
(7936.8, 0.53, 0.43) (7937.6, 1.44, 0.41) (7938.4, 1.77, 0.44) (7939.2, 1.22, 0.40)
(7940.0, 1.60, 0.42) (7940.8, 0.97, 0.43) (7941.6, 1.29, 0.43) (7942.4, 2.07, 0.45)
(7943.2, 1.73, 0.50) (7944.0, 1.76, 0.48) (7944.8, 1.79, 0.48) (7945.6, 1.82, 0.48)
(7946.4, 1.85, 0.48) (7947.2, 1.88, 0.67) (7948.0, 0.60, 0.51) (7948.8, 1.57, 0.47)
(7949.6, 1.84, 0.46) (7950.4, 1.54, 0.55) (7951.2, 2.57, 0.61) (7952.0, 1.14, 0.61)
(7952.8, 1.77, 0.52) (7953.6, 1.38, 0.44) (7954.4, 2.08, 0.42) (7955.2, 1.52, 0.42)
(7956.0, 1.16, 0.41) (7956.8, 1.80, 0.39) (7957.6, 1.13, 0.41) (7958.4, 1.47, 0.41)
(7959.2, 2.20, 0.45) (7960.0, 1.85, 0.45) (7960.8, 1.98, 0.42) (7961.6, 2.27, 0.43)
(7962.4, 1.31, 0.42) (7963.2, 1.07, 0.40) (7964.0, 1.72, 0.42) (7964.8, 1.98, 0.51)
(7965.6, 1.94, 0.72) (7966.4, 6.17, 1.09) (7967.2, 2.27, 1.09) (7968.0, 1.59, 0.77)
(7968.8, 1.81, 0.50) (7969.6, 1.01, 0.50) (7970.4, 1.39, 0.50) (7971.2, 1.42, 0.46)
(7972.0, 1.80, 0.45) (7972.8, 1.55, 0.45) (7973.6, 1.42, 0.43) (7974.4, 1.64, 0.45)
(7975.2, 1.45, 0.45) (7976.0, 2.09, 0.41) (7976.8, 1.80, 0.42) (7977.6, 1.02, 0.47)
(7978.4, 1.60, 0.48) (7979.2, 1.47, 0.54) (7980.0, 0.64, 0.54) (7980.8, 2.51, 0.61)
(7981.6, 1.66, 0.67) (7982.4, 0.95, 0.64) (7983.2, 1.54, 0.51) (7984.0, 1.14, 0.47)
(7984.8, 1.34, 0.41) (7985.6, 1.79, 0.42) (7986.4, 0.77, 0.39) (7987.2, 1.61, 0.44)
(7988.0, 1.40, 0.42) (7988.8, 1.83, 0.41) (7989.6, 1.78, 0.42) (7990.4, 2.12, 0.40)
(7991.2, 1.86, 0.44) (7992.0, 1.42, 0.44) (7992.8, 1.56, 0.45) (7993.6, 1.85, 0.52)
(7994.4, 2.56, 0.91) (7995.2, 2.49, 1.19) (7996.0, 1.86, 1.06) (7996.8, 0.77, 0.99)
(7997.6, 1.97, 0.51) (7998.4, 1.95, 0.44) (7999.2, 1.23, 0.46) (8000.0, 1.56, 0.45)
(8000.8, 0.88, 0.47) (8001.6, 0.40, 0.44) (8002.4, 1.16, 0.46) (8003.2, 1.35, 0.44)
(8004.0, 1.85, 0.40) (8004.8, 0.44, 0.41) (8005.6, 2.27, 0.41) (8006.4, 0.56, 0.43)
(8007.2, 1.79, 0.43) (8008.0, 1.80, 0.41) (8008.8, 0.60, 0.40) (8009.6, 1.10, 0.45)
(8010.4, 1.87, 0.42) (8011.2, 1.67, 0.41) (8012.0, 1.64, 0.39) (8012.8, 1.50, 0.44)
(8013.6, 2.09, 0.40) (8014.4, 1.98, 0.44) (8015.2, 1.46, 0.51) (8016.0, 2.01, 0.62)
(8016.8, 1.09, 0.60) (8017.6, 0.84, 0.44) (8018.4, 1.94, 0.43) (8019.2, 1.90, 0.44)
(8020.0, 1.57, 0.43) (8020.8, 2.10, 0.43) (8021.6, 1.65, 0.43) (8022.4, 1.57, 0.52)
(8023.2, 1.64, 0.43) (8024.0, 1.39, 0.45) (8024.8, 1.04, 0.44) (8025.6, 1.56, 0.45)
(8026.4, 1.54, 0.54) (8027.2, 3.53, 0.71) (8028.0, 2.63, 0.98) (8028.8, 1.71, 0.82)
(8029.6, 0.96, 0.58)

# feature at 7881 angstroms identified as [S II]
